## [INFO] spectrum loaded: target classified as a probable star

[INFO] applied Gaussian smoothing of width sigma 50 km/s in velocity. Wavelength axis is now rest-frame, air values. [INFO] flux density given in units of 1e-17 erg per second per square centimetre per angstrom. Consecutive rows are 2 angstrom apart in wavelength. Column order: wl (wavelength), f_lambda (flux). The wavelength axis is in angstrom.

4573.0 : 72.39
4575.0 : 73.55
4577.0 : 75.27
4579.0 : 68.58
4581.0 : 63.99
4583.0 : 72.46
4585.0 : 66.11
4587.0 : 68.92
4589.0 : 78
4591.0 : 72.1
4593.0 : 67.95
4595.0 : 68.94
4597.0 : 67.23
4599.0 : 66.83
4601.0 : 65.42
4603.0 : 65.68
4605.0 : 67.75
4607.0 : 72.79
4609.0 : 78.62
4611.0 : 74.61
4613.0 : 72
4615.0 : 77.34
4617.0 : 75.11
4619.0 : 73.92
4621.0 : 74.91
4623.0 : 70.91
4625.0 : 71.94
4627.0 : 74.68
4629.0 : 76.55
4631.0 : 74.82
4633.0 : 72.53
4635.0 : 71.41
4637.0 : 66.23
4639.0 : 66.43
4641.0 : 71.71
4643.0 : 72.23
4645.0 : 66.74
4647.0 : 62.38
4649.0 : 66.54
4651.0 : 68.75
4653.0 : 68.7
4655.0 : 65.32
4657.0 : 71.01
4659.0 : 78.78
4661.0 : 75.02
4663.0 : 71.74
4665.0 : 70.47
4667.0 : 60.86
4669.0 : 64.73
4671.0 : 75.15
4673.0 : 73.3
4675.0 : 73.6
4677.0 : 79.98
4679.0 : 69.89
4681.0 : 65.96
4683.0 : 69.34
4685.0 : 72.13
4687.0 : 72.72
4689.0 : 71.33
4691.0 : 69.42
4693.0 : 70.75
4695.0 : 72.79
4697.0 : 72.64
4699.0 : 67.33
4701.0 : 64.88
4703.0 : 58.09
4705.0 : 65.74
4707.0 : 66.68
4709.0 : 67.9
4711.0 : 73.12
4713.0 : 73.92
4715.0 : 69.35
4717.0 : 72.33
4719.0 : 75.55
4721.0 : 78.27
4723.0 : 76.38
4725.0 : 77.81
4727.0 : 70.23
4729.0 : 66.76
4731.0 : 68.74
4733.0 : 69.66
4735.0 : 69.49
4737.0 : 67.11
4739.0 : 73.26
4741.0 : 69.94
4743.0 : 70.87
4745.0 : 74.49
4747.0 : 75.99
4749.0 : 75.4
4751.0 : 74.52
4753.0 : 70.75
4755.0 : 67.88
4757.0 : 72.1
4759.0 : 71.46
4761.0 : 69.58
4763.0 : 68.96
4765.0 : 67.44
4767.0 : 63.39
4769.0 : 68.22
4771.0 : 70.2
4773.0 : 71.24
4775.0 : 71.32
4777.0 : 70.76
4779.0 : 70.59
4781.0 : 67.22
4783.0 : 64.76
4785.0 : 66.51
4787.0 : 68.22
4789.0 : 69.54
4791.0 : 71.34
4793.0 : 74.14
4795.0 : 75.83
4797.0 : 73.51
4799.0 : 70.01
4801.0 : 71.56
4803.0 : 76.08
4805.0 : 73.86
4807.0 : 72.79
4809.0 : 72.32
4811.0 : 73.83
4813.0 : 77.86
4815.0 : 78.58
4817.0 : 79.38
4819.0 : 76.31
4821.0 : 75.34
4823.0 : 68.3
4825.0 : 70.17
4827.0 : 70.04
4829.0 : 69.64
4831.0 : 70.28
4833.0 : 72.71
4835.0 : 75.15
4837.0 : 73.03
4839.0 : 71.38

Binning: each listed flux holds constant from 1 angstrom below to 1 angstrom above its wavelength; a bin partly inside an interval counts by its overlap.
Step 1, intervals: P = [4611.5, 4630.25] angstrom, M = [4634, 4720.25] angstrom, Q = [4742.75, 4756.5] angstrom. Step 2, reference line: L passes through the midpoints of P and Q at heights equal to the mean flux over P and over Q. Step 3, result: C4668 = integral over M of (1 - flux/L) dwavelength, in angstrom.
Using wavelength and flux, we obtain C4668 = 4.4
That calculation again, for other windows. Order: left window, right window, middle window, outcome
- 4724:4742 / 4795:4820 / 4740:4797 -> 1.49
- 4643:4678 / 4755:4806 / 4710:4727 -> -0.99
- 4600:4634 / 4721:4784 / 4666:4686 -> 0.40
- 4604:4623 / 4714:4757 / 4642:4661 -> 1.07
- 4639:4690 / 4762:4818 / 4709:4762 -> -0.84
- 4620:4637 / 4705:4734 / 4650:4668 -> 0.62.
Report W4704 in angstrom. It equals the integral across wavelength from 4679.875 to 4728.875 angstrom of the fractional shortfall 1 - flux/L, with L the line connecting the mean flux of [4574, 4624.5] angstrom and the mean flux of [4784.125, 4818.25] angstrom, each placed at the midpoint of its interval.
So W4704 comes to 1.2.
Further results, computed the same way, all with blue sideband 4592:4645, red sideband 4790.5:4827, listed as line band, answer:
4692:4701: 0.3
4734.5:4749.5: 0.2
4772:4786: 0.9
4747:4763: 0.3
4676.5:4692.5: 0.3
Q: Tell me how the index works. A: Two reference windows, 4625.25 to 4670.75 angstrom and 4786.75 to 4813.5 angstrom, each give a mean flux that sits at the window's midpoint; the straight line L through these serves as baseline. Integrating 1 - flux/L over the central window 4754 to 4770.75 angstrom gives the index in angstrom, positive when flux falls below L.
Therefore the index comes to 0.8 angstrom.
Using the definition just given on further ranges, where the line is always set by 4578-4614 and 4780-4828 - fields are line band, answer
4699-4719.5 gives 0.8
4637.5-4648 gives 0.4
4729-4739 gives 0.4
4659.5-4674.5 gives 0.0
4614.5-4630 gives -0.9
